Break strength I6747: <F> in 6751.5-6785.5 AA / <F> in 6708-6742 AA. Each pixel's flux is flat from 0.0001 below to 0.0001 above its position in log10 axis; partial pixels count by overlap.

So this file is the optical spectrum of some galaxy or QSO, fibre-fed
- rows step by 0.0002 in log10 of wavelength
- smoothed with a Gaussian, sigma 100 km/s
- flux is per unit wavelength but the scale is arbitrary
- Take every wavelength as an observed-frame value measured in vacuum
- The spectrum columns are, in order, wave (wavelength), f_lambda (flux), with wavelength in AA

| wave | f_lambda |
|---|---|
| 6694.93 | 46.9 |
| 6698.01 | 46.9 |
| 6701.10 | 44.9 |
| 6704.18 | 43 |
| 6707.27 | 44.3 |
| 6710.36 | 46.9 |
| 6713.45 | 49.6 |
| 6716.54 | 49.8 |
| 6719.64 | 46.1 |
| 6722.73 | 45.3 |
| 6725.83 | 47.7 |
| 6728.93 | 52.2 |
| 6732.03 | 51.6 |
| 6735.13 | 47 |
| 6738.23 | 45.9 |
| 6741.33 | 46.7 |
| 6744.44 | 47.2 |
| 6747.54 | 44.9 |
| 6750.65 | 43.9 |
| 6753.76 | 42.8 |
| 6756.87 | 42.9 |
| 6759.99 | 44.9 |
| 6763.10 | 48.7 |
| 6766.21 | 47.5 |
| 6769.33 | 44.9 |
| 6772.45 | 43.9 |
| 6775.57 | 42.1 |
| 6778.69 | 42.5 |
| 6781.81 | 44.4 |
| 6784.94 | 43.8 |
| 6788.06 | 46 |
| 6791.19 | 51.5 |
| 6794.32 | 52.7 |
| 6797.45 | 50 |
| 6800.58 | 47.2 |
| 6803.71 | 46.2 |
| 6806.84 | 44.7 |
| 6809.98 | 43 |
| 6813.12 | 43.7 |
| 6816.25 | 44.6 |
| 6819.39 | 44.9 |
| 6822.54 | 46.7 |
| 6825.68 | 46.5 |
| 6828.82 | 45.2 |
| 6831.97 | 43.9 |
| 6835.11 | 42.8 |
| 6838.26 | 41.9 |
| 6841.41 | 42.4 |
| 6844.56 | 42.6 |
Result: 0.92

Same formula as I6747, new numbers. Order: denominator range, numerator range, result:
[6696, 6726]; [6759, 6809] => 1.00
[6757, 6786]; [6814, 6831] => 1.02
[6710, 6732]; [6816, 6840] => 0.92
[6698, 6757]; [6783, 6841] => 0.98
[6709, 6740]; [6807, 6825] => 0.93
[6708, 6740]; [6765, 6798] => 0.96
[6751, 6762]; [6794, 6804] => 1.12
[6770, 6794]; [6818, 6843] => 0.98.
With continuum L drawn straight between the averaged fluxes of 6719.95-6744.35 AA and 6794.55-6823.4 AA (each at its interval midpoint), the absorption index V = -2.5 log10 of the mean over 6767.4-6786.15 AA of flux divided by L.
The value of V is 0.08 mag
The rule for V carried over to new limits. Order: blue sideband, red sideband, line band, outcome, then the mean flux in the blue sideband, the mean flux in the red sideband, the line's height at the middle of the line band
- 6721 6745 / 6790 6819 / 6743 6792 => 0.057 mag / 48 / 46.9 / 47.5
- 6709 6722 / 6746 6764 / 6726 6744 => -0.051 mag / 47.9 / 44.5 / 46.3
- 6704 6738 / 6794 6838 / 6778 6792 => 0.017 mag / 47.7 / 45.6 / 46.3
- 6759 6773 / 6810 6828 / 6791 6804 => -0.094 mag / 46.2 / 45.1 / 45.5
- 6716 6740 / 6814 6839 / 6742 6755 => 0.059 mag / 48.1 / 44.6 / 47.4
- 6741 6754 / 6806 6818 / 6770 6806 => -0.046 mag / 45.2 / 44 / 44.4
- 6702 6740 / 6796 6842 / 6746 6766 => 0.039 mag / 47.4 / 45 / 46.5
